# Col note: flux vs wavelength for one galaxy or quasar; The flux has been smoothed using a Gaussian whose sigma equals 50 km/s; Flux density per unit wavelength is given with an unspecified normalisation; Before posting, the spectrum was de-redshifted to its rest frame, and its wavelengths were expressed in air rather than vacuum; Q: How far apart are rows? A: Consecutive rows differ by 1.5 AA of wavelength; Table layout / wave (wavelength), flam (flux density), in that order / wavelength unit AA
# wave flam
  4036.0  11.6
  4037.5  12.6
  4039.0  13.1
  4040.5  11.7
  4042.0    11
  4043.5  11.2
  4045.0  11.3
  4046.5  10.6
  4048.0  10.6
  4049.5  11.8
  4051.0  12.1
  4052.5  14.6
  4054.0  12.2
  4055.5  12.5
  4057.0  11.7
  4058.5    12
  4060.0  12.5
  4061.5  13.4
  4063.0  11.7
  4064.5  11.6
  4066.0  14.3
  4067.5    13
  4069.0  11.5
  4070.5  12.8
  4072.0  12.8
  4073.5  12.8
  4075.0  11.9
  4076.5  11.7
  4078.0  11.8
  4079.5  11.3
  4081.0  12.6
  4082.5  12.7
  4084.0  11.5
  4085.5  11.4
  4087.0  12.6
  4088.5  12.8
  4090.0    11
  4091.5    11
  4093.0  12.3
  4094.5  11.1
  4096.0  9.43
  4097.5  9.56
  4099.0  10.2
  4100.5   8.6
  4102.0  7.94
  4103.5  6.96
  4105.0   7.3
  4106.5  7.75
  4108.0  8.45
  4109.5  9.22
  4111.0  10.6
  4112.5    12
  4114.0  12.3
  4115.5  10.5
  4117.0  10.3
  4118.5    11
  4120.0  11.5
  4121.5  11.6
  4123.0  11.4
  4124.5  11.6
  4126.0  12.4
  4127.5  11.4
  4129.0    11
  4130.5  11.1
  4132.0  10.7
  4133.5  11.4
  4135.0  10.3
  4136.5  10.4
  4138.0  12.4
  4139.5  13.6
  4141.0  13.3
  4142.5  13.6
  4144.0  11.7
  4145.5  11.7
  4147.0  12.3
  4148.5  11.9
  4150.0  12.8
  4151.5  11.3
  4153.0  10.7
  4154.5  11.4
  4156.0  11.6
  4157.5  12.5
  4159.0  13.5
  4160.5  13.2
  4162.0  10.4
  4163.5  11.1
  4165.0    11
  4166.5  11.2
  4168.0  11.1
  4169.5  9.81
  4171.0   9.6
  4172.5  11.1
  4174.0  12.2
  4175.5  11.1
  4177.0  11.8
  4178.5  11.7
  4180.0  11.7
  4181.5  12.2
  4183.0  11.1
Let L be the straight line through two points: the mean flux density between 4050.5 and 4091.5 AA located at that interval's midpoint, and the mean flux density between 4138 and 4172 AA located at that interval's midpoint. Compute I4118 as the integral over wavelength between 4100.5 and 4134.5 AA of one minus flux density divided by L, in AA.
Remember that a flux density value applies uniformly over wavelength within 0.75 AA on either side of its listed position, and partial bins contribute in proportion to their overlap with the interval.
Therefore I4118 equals 4.7 AA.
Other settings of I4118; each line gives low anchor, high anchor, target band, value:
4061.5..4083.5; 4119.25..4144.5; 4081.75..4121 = 5.4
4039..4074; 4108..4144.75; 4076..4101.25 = 1.2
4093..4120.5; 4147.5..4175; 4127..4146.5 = -1.9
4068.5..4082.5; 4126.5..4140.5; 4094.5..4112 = 4.4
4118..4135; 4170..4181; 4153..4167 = -0.5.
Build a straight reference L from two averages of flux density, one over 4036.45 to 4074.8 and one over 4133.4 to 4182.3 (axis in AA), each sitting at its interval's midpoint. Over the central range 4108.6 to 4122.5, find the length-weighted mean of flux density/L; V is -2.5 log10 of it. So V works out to 0.09 mag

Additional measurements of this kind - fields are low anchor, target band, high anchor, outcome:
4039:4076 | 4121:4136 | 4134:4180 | 0.05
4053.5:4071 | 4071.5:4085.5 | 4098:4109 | -0.12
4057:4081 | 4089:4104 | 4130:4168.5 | 0.22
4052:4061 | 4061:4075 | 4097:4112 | -0.09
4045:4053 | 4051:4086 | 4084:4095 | -0.05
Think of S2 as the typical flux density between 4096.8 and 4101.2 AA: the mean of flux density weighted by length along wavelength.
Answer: 9.46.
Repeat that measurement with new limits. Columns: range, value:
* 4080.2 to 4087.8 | 12.2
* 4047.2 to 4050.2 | 11.2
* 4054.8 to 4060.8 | 12.2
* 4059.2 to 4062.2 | 12.9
